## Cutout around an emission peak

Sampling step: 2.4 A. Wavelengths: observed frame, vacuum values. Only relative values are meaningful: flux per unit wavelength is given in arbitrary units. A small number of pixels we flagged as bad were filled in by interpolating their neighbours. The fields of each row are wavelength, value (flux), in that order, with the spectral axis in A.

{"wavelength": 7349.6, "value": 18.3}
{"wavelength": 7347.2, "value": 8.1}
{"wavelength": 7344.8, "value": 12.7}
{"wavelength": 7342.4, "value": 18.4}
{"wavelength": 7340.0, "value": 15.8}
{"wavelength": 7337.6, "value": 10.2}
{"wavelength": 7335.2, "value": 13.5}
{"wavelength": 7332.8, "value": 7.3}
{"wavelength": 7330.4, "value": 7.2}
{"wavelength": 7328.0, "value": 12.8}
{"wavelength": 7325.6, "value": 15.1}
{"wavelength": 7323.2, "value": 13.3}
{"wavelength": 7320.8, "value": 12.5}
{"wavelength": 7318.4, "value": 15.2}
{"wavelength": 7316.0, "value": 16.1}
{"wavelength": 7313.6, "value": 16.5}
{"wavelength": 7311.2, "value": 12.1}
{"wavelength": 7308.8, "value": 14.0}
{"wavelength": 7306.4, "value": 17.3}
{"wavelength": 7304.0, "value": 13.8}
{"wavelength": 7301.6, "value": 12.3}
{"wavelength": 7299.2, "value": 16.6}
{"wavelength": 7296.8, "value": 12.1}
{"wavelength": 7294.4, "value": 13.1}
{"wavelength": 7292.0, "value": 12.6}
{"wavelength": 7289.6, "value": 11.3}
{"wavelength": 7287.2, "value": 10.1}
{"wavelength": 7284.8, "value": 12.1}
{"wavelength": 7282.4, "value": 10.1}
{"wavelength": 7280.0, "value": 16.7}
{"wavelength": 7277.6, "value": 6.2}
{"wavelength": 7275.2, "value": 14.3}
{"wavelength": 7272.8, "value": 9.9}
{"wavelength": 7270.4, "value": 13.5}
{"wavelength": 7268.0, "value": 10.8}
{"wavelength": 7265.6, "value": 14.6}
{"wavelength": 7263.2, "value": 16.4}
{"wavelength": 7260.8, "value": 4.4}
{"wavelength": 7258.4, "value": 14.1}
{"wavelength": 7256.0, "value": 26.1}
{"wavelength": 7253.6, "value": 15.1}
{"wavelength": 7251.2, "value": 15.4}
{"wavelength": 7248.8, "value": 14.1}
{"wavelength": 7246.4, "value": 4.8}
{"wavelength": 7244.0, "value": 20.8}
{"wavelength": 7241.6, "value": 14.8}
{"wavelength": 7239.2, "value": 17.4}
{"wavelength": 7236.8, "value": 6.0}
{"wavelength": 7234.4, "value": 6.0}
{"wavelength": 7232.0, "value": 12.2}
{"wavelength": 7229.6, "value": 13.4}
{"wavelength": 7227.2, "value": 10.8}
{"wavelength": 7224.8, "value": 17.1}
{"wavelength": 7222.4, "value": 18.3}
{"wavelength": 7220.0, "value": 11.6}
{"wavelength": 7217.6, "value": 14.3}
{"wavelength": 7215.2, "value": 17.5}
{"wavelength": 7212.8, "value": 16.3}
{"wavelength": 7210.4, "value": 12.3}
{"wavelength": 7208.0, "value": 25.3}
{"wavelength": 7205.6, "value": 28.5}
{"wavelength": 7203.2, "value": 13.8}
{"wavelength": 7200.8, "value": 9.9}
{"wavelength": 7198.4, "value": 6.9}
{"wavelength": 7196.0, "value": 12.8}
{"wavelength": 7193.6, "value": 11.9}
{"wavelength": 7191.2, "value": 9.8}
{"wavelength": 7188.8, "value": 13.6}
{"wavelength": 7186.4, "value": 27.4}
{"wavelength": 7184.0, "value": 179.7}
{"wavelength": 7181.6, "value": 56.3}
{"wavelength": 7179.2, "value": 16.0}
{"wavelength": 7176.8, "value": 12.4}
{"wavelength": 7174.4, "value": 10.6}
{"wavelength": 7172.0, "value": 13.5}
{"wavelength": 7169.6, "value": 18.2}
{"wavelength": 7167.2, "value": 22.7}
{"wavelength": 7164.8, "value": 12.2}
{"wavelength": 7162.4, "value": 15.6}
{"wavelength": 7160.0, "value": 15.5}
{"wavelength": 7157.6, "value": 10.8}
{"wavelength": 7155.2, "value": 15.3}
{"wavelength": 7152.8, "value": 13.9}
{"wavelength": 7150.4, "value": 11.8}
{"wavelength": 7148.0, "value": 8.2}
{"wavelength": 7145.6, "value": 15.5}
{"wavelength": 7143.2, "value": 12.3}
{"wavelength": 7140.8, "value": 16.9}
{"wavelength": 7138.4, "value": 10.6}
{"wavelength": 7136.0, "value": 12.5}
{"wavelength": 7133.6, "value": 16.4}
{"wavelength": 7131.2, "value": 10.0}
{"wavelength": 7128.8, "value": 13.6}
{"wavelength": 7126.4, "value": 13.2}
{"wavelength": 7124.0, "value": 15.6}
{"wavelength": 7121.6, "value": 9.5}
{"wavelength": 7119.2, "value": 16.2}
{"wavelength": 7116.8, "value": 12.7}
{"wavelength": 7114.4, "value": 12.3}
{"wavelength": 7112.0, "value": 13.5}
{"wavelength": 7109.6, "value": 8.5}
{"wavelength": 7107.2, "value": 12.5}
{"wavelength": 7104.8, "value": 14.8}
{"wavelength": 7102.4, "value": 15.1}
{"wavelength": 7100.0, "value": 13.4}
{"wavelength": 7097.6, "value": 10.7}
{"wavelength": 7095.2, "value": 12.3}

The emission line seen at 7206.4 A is [N II] 6583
